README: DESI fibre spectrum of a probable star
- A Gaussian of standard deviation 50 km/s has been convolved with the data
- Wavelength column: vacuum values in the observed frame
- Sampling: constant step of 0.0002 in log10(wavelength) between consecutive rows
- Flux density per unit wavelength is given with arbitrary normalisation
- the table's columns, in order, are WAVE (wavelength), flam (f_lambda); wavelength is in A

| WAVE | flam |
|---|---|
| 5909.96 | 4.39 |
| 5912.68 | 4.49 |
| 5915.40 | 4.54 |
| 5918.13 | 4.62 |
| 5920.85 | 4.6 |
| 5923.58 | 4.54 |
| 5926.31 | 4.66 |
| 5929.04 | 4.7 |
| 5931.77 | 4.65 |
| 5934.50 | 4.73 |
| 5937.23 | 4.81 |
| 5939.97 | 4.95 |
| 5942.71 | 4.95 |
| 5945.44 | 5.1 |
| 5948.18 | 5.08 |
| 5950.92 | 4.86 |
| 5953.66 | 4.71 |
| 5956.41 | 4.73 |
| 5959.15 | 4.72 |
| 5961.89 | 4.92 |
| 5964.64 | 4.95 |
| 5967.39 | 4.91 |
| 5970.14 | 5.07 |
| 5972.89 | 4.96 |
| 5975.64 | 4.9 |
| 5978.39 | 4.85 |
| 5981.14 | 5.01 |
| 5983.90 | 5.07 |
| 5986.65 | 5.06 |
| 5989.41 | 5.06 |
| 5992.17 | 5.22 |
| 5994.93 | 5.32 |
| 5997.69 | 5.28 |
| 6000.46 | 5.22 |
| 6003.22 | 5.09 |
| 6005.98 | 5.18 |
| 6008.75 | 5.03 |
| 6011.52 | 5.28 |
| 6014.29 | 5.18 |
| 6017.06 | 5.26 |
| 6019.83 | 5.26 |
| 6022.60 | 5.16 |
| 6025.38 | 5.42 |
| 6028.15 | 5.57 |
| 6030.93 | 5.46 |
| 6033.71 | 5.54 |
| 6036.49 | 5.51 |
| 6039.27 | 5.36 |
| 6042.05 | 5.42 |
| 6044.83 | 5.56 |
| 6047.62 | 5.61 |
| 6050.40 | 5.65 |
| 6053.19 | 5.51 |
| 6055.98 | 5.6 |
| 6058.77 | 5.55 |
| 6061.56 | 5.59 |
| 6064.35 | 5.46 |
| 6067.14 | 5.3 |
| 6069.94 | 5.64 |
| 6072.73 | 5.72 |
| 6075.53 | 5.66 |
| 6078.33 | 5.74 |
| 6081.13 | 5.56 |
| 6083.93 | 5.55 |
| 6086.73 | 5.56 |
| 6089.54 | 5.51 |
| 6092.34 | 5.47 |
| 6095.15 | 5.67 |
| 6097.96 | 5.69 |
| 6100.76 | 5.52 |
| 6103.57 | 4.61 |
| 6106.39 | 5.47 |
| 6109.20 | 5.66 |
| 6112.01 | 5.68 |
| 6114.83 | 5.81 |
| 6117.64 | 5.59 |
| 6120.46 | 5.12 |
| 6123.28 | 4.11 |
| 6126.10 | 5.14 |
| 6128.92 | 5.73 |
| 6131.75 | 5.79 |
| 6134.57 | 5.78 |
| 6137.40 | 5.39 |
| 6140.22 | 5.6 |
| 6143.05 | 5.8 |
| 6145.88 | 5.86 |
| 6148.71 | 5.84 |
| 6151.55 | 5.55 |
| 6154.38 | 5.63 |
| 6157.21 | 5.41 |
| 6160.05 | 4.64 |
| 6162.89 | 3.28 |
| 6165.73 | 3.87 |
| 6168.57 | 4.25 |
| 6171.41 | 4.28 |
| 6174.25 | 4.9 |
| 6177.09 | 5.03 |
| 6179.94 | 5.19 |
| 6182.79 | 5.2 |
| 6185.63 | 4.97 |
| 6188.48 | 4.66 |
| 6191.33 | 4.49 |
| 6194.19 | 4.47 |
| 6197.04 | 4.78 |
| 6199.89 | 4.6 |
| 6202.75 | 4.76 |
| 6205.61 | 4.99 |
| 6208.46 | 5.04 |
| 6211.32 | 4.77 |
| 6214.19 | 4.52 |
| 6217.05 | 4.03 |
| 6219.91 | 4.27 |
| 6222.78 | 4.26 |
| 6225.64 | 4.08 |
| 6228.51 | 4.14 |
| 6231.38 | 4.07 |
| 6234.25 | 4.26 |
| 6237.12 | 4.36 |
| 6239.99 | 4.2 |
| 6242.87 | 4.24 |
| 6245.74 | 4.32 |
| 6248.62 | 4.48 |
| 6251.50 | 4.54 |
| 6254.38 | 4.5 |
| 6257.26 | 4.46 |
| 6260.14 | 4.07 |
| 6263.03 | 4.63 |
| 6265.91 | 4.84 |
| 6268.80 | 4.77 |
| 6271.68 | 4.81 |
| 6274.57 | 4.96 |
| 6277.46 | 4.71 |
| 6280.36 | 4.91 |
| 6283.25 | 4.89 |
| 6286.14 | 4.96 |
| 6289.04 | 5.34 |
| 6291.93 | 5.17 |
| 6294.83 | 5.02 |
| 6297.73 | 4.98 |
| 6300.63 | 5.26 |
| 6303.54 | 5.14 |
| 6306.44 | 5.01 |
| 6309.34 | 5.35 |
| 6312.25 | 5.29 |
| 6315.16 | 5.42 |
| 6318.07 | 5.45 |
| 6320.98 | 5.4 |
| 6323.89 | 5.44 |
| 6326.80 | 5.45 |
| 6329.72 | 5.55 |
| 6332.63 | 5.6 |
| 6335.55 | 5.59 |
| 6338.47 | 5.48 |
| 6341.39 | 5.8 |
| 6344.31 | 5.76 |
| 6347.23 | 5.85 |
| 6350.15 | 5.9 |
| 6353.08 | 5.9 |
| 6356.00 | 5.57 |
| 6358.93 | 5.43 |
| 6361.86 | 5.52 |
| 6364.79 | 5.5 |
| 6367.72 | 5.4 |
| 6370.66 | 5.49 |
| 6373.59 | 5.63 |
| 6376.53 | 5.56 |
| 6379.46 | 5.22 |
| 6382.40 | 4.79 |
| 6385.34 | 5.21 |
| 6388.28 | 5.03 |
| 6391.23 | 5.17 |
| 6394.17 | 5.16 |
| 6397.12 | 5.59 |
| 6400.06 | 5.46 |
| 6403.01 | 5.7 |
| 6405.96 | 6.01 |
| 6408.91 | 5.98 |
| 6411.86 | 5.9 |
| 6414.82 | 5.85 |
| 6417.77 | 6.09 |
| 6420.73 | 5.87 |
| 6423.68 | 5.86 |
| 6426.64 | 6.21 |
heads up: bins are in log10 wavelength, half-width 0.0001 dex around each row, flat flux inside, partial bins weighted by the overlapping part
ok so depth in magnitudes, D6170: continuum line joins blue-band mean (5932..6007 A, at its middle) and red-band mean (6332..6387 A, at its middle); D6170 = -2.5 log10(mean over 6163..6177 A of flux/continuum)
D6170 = 0.22 mag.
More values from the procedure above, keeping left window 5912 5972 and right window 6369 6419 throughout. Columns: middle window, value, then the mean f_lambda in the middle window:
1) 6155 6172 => 0.18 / 4.35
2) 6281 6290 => 0.06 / 5.04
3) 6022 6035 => -0.11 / 5.44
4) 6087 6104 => -0.09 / 5.47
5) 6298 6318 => 0.03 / 5.24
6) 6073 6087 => -0.13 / 5.63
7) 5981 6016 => -0.06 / 5.16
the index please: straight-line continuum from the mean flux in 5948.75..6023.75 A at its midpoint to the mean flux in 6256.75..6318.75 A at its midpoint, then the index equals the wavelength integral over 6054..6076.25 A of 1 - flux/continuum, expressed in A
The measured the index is -2.4 A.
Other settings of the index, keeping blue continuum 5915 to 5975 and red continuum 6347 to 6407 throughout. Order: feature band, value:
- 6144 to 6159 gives -1.5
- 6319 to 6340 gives -0.4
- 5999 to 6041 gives -3.2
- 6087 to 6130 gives -2.8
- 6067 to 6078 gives -1.4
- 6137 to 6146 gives -1.0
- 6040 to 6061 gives -2.4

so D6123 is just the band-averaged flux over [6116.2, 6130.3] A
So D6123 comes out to 5.14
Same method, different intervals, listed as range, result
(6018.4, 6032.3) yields 5.37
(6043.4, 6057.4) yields 5.58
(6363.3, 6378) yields 5.52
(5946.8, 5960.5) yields 4.82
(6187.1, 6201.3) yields 4.6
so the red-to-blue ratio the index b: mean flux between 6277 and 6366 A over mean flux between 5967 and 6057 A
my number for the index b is 1.02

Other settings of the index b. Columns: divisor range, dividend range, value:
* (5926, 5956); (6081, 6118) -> 1.14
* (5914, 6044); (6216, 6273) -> 0.87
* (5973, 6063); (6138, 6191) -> 0.94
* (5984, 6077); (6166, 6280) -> 0.85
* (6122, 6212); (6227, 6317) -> 0.95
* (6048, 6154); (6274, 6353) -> 0.97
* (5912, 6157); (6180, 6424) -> 0.97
